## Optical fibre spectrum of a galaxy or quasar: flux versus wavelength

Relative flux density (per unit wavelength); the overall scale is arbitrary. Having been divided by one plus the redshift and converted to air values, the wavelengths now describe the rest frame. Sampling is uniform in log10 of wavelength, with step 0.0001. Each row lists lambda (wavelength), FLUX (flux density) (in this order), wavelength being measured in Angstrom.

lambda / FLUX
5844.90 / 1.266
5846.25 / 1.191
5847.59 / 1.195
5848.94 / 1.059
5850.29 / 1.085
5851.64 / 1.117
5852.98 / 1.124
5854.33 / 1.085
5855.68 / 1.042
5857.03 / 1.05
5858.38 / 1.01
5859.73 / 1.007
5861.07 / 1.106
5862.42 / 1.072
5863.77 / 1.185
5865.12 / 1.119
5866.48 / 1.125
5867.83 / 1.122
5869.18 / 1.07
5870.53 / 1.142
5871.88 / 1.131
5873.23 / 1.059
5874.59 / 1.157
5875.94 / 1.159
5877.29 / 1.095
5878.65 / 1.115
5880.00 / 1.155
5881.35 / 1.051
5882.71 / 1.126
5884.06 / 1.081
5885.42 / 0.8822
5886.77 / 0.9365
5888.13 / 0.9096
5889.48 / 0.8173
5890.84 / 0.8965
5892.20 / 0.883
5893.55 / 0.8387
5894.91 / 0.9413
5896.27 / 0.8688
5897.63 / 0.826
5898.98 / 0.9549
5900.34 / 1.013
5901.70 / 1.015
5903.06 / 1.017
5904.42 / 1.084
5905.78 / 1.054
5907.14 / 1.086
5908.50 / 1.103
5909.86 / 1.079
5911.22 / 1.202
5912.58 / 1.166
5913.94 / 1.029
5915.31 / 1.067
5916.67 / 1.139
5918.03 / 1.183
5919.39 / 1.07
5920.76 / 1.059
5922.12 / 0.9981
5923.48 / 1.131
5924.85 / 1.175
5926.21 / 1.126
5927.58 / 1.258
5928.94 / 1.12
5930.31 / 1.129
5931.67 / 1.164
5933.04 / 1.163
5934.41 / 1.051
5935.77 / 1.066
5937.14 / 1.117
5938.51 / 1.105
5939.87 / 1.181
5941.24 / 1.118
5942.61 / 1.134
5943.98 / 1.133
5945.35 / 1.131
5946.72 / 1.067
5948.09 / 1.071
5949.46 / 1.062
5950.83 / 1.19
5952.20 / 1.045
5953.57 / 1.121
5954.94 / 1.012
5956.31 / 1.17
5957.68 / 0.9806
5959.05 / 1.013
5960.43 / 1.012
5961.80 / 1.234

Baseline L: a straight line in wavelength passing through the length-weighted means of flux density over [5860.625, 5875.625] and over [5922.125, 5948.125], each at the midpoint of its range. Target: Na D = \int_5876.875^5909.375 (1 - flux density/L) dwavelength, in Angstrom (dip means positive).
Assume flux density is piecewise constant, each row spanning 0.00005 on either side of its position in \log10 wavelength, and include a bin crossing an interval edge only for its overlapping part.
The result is 3.8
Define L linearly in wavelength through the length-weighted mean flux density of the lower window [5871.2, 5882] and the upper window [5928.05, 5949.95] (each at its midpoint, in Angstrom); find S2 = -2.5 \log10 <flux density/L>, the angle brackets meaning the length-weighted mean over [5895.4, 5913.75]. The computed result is 0.08 mag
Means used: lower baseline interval 1.12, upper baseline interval 1.12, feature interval 1.04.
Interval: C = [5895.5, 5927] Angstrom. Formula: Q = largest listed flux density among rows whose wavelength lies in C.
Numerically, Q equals 1.202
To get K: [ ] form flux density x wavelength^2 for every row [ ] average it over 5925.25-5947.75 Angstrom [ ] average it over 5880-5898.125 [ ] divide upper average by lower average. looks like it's 1.22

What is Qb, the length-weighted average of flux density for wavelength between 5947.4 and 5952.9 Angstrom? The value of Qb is 1.09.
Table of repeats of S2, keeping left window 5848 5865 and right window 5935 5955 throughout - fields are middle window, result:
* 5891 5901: 0.21 mag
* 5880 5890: 0.11 mag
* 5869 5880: -0.03 mag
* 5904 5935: -0.02 mag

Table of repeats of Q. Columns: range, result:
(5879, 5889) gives 1.155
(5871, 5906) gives 1.159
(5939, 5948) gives 1.181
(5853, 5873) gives 1.185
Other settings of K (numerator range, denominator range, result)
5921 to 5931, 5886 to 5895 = 1.29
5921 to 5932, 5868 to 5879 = 1.03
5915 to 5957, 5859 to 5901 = 1.11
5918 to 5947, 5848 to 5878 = 1.05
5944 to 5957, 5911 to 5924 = 1.01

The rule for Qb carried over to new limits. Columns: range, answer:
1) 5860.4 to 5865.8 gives 1.12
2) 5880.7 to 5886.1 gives 1.03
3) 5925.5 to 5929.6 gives 1.17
